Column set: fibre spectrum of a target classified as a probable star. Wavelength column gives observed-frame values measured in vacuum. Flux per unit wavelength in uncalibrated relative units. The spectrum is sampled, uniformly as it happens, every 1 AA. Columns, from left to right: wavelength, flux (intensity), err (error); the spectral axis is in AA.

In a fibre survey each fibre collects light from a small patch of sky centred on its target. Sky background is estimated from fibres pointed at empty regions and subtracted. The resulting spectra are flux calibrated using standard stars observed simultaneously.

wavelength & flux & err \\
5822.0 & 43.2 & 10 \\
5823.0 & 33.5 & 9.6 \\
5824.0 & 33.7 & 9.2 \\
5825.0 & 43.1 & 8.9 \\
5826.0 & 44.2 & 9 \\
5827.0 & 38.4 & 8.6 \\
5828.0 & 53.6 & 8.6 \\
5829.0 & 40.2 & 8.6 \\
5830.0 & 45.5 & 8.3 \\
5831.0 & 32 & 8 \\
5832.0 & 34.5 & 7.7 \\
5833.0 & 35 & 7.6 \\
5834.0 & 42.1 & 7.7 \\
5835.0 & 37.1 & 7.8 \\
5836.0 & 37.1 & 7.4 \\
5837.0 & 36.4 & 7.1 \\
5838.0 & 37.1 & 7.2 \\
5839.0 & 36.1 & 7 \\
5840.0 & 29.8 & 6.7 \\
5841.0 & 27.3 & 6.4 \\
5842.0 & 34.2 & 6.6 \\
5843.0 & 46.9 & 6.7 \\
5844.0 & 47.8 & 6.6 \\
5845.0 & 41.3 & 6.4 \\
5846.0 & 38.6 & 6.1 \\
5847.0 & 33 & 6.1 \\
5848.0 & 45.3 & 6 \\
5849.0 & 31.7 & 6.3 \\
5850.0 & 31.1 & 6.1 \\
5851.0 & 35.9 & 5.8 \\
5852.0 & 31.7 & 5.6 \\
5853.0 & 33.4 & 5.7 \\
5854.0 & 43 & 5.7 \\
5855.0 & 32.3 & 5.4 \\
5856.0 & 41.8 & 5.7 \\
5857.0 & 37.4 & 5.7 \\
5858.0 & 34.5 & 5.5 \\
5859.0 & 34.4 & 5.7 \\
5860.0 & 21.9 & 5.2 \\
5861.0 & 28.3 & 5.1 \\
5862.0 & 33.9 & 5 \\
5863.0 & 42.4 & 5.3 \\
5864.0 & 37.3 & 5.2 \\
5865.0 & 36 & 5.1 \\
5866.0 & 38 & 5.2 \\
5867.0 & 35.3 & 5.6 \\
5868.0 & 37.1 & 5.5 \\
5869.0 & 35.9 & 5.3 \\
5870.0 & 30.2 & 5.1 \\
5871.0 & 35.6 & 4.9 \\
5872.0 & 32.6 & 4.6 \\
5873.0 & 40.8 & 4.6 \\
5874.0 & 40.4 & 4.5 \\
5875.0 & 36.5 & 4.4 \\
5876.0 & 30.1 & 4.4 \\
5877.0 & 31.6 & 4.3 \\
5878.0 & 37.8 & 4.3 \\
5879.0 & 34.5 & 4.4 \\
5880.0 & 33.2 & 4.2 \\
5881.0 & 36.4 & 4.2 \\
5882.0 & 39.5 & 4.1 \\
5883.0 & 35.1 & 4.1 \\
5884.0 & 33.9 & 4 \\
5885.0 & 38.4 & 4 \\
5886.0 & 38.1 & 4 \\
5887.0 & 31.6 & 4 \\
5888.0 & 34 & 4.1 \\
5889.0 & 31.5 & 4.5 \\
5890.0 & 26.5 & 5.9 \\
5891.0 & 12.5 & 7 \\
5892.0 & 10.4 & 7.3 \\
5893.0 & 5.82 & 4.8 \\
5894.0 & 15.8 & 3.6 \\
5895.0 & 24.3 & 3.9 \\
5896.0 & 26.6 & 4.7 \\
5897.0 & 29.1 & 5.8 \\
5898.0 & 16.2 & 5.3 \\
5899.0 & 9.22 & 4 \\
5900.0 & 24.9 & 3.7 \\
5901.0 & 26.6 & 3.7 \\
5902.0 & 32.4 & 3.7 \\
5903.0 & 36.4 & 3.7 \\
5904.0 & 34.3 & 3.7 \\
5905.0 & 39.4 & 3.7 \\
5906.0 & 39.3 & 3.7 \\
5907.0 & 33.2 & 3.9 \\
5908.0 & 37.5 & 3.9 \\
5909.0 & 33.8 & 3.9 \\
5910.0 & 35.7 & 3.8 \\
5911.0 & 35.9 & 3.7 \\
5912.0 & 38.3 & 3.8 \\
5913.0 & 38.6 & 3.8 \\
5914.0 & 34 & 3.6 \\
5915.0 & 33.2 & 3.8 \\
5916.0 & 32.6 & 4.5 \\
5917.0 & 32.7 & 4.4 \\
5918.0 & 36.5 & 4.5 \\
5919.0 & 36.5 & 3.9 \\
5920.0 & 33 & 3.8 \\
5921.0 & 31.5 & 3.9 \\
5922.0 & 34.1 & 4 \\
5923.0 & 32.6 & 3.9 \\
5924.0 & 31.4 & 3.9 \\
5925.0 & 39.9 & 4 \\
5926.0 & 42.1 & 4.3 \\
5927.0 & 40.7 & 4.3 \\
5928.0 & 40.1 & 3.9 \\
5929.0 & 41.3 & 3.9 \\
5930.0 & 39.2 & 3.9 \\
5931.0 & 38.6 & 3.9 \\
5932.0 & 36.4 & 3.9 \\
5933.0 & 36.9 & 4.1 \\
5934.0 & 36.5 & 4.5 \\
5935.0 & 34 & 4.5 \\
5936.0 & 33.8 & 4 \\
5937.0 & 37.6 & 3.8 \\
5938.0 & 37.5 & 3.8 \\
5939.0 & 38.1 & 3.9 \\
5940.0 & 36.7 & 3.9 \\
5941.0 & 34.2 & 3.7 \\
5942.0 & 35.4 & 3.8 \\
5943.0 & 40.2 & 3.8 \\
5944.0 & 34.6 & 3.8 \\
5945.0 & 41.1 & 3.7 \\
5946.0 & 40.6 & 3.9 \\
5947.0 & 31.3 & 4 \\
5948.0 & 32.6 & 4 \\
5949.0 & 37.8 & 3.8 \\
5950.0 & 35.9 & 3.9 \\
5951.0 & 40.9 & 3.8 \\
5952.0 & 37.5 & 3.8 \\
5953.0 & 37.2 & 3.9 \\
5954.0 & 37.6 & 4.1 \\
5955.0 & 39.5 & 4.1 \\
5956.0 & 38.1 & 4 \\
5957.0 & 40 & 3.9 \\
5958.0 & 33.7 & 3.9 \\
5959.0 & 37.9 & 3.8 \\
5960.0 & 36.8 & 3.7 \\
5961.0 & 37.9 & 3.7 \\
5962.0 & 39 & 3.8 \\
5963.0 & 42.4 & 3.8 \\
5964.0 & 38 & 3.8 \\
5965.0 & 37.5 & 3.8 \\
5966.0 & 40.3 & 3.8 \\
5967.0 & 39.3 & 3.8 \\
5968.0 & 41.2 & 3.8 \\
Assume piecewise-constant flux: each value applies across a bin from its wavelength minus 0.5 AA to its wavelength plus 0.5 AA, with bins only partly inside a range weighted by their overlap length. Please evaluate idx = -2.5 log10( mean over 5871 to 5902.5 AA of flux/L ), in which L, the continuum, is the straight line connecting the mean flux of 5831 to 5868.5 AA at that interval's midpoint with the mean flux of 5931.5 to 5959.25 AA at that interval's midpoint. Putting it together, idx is 0.25 mag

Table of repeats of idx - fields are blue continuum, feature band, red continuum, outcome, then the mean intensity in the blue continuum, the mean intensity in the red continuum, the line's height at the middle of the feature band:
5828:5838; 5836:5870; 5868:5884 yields 0.03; 38.5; 35.4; 37.1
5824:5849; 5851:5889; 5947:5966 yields 0.10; 38.8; 37.7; 38.5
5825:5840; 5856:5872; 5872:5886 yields 0.07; 39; 36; 37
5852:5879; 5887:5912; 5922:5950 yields 0.30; 35.2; 37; 36.1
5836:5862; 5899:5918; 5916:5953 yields 0.08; 35.6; 36.6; 36.3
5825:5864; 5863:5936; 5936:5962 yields 0.13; 37.1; 37.2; 37.2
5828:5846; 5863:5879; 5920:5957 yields 0.06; 38.1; 37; 37.8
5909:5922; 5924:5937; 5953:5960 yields -0.06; 34.8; 37.7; 35.9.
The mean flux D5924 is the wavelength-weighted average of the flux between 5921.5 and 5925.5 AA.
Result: 34.5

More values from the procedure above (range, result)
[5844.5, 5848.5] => 39.5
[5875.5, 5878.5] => 33.2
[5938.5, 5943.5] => 36.9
